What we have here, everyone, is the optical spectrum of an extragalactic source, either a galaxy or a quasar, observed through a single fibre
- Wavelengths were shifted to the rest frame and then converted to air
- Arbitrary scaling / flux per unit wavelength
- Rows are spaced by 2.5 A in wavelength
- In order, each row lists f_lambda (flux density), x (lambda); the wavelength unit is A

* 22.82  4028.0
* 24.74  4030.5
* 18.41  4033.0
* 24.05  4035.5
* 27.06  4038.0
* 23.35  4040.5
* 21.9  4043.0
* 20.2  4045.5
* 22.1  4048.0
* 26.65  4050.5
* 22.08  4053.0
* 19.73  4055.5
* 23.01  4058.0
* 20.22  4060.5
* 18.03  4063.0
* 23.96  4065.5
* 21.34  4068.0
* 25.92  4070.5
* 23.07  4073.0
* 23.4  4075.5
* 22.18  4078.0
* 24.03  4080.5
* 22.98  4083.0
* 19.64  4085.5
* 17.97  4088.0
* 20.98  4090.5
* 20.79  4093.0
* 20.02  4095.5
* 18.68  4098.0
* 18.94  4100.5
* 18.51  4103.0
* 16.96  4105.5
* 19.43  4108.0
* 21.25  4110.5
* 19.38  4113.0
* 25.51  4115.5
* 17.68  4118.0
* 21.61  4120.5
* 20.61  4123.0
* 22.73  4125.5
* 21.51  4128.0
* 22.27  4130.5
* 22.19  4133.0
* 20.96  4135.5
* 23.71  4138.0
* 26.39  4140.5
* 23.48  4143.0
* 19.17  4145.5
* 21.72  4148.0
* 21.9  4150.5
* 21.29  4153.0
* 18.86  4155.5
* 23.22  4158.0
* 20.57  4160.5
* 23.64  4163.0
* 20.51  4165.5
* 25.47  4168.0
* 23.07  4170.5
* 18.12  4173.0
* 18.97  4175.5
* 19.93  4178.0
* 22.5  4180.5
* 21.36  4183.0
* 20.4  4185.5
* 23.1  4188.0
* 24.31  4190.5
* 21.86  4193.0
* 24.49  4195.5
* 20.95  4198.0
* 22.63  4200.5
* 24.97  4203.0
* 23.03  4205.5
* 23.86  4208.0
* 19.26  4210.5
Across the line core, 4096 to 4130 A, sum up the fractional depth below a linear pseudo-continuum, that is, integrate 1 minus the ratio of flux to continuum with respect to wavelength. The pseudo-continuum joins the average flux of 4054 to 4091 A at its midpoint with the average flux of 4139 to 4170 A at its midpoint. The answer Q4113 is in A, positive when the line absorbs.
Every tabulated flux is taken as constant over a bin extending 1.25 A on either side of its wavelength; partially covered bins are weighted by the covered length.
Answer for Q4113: 2.7 A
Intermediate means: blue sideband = 21.8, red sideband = 22.2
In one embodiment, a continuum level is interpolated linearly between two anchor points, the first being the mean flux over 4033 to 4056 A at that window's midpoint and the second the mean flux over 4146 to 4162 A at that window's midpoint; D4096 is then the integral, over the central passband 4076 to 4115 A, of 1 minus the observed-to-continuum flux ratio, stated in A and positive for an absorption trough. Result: 3.20 A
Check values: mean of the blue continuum 22.9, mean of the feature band 20.3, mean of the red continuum 21.2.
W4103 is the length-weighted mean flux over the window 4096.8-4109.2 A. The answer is 18.5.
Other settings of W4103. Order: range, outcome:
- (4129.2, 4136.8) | 21.8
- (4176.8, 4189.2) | 21.5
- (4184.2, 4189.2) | 21.7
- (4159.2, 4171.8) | 22.6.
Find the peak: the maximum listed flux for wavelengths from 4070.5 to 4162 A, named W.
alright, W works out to 26.39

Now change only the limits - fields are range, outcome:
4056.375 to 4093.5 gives 25.92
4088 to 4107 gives 20.98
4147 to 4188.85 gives 25.47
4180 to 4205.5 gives 24.97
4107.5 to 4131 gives 25.51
